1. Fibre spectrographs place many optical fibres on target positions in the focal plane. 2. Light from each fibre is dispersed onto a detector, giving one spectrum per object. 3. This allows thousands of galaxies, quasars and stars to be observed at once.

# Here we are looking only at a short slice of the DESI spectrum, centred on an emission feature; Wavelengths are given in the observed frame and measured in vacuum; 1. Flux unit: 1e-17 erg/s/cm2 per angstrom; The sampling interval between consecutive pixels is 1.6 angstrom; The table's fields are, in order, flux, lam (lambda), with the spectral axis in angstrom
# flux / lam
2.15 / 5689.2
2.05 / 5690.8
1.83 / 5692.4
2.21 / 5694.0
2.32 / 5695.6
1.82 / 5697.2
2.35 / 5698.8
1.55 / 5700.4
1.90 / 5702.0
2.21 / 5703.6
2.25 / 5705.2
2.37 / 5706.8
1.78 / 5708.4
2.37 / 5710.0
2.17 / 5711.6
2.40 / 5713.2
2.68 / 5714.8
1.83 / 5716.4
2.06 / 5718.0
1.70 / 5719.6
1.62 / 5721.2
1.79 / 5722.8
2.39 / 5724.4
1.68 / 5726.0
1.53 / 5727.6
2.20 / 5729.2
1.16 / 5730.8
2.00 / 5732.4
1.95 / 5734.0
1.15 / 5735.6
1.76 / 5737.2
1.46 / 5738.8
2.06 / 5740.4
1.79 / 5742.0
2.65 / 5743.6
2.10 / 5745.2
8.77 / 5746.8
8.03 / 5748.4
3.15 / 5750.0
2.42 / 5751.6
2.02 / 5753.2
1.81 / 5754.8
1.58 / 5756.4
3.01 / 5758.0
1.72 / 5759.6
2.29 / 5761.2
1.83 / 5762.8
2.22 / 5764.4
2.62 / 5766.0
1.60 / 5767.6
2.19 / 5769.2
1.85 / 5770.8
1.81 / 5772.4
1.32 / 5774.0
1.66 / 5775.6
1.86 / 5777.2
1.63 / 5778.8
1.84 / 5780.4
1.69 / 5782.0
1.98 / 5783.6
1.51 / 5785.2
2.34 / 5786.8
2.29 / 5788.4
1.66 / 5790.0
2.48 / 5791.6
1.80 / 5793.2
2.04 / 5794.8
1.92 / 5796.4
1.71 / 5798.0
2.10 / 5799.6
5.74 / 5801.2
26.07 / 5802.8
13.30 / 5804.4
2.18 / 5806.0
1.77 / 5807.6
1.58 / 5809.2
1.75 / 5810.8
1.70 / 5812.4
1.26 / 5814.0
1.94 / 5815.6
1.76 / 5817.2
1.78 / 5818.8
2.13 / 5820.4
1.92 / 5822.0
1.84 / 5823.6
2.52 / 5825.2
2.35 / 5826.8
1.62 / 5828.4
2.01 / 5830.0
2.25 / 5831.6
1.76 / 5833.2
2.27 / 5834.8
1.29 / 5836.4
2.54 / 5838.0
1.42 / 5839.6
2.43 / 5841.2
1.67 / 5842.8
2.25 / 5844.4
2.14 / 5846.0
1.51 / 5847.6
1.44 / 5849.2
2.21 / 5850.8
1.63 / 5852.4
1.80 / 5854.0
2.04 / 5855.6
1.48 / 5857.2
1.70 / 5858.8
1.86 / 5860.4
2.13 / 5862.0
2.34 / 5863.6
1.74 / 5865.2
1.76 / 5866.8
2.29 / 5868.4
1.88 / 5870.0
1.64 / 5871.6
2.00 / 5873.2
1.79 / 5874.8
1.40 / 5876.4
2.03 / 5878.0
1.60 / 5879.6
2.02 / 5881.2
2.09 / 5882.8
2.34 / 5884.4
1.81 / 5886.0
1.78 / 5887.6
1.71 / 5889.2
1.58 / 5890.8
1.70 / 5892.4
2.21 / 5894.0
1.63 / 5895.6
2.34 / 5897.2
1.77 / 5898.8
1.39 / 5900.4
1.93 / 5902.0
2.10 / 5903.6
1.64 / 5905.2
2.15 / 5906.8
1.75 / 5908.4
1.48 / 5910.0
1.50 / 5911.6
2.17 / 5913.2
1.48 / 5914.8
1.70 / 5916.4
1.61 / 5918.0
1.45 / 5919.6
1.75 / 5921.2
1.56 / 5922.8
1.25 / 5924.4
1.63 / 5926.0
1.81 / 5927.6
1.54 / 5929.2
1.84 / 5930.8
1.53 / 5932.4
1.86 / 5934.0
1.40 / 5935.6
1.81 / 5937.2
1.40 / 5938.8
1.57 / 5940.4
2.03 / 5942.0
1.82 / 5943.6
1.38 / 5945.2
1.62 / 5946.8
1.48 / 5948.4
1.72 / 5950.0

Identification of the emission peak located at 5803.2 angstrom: [O III] 5007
